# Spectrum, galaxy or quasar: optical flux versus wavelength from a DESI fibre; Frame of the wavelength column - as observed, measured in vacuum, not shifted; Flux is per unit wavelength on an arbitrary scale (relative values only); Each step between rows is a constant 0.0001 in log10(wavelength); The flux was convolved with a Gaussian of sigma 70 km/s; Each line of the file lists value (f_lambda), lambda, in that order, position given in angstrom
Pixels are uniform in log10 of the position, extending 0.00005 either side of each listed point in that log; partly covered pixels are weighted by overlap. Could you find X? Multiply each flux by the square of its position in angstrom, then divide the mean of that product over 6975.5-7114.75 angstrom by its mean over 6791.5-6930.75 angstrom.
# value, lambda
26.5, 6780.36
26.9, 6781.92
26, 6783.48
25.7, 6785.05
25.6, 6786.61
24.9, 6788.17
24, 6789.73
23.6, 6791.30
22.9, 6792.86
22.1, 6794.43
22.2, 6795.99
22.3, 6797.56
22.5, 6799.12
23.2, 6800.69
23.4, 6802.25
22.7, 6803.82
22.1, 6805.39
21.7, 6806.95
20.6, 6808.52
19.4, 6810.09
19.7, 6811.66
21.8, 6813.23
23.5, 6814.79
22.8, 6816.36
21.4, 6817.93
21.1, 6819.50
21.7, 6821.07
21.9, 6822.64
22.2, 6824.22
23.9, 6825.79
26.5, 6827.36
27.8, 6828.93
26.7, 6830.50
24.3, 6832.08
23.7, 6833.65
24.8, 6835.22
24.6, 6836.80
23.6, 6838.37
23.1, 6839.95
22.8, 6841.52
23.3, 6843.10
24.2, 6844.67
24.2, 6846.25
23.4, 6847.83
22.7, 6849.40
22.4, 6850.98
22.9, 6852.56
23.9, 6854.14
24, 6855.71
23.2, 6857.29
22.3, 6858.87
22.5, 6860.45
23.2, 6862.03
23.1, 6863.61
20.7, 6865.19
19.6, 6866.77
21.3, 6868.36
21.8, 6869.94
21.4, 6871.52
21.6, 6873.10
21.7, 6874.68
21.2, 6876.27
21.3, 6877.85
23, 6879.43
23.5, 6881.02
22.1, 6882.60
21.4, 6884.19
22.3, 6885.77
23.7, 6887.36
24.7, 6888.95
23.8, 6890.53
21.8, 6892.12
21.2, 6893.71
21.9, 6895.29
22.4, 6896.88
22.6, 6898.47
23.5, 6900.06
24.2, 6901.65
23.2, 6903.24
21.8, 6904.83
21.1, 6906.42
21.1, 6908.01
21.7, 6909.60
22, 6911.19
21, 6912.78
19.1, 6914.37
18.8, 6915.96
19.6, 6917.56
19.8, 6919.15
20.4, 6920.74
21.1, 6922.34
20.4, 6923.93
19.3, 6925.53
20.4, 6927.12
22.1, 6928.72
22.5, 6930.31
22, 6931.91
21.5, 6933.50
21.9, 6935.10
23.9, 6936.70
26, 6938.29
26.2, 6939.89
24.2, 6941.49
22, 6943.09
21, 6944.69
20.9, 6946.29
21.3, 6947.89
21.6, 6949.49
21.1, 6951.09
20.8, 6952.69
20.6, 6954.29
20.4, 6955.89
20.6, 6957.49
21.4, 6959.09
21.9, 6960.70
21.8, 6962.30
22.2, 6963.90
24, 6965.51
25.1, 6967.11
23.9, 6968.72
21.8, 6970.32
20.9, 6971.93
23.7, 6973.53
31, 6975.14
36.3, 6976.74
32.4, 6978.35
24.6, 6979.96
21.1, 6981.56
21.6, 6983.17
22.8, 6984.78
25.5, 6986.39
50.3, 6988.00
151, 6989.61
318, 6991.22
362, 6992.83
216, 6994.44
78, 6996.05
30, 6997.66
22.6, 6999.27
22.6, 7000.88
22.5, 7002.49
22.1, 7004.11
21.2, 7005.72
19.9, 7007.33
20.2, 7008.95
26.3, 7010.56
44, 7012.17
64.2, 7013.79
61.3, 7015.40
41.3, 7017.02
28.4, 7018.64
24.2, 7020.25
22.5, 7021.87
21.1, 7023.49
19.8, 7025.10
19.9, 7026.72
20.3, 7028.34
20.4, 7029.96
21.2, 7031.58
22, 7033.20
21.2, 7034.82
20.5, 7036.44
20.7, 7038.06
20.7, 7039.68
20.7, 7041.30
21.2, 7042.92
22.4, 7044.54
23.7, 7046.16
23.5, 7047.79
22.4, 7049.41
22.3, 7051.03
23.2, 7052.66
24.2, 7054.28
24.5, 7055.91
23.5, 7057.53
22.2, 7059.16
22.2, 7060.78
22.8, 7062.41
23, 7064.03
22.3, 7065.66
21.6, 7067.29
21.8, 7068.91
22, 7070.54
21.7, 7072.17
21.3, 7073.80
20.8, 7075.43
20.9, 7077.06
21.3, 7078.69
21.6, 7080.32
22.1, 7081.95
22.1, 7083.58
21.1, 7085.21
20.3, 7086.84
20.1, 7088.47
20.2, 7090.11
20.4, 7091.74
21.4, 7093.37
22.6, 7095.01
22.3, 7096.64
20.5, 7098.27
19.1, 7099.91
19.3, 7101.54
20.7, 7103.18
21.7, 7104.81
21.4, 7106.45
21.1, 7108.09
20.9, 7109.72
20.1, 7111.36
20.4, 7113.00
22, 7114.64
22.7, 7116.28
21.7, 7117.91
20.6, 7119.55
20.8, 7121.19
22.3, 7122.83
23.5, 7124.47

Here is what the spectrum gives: 1.7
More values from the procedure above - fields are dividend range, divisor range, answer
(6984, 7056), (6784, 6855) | 2.20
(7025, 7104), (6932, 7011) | 0.50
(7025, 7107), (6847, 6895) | 1.02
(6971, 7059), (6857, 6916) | 2.08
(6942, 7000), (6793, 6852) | 2.38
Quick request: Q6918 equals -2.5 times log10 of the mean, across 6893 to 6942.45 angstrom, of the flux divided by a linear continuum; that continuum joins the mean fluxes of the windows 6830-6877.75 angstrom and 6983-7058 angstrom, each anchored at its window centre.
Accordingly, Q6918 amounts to 0.421 mag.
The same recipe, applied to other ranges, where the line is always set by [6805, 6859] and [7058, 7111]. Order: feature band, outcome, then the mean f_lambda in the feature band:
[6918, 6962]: 0.03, 21.7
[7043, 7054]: -0.06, 22.9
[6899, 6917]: 0.05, 21.6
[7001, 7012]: -0.07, 23.3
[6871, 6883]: 0.04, 22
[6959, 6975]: -0.04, 23.1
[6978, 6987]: -0.10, 24.3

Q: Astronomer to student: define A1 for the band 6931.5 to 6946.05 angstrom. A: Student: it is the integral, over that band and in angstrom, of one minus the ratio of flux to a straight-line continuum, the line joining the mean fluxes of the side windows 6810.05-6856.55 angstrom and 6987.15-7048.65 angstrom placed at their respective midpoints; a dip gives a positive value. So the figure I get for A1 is 6.2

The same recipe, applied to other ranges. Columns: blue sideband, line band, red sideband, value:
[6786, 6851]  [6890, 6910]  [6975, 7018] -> 9.7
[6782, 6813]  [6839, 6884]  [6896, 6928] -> -1.1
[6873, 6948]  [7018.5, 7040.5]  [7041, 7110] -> 0.4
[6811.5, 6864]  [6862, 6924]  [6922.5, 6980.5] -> 4.0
